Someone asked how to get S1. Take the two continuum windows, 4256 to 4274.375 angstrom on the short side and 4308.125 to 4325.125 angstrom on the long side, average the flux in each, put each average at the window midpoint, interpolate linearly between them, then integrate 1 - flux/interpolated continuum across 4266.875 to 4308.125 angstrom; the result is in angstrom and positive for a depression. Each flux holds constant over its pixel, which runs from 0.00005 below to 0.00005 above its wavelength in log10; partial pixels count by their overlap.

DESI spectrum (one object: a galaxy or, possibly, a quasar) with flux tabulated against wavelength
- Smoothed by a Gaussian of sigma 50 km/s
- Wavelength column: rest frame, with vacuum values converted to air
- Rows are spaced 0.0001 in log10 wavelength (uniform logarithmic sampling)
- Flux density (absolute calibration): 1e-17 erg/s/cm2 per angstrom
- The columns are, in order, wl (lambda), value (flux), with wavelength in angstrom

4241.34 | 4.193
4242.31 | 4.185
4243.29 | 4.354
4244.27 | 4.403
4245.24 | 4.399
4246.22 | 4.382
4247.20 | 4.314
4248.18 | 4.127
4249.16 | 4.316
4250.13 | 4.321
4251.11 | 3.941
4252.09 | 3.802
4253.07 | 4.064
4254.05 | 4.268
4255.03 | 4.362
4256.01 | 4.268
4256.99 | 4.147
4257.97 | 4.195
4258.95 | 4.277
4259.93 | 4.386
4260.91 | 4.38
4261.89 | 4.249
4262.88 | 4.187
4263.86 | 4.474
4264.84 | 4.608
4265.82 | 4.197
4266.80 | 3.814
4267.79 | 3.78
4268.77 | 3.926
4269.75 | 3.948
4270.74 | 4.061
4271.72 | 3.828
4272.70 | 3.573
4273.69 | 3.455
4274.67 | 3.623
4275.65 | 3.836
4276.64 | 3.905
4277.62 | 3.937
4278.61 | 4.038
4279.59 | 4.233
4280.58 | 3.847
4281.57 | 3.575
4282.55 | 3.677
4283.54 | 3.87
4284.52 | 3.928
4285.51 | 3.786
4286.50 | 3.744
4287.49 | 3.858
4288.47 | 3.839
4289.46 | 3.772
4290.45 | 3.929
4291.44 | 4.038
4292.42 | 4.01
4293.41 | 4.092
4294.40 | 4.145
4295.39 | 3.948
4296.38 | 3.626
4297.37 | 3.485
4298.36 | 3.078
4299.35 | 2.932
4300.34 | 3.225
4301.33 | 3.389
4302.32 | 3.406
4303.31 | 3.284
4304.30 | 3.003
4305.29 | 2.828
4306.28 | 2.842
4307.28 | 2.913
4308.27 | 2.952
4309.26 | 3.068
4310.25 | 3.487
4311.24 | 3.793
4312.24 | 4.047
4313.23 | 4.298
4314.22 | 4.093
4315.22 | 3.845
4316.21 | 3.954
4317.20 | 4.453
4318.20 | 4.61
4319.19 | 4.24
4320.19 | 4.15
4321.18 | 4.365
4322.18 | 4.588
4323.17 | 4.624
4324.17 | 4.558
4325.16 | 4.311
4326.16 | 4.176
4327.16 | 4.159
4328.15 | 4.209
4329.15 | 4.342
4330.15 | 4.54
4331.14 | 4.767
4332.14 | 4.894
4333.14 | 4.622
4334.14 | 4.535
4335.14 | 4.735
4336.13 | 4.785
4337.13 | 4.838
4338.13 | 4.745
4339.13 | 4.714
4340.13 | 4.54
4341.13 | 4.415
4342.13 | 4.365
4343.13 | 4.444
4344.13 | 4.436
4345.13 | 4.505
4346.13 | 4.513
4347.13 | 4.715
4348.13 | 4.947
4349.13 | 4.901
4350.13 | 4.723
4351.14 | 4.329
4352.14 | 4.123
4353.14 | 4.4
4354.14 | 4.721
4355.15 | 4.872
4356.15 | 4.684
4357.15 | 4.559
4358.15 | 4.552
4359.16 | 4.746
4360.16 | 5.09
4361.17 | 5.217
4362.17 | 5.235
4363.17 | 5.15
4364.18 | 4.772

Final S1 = 4.3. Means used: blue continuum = 4.08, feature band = 3.66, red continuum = 4.1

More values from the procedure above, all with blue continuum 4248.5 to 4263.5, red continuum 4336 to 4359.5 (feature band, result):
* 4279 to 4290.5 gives 1.3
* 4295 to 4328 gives 5.2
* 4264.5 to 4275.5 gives 1.0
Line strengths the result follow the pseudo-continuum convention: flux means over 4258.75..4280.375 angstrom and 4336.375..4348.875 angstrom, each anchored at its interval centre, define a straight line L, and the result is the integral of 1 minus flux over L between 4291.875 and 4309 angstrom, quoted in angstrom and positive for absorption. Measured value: 3.6 angstrom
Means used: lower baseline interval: 4.03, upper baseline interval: 4.61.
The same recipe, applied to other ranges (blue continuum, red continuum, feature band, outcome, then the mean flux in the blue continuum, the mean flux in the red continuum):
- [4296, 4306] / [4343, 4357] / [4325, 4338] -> -1.5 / 3.21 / 4.6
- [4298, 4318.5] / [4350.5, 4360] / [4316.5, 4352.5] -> -3.8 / 3.49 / 4.57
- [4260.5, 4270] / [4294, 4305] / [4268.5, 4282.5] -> 0.3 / 4.16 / 3.39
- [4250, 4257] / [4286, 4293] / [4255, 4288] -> 0.2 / 4.14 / 3.89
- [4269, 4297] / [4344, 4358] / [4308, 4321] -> 0.8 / 3.86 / 4.61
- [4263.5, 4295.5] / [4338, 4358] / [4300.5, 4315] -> 2.8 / 3.92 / 4.58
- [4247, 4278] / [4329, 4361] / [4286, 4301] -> 2.0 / 4.08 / 4.64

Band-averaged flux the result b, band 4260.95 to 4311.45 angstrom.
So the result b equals 3.71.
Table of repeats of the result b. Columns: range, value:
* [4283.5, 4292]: 3.87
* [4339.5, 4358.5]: 4.57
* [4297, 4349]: 4.1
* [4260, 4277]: 4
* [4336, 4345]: 4.57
